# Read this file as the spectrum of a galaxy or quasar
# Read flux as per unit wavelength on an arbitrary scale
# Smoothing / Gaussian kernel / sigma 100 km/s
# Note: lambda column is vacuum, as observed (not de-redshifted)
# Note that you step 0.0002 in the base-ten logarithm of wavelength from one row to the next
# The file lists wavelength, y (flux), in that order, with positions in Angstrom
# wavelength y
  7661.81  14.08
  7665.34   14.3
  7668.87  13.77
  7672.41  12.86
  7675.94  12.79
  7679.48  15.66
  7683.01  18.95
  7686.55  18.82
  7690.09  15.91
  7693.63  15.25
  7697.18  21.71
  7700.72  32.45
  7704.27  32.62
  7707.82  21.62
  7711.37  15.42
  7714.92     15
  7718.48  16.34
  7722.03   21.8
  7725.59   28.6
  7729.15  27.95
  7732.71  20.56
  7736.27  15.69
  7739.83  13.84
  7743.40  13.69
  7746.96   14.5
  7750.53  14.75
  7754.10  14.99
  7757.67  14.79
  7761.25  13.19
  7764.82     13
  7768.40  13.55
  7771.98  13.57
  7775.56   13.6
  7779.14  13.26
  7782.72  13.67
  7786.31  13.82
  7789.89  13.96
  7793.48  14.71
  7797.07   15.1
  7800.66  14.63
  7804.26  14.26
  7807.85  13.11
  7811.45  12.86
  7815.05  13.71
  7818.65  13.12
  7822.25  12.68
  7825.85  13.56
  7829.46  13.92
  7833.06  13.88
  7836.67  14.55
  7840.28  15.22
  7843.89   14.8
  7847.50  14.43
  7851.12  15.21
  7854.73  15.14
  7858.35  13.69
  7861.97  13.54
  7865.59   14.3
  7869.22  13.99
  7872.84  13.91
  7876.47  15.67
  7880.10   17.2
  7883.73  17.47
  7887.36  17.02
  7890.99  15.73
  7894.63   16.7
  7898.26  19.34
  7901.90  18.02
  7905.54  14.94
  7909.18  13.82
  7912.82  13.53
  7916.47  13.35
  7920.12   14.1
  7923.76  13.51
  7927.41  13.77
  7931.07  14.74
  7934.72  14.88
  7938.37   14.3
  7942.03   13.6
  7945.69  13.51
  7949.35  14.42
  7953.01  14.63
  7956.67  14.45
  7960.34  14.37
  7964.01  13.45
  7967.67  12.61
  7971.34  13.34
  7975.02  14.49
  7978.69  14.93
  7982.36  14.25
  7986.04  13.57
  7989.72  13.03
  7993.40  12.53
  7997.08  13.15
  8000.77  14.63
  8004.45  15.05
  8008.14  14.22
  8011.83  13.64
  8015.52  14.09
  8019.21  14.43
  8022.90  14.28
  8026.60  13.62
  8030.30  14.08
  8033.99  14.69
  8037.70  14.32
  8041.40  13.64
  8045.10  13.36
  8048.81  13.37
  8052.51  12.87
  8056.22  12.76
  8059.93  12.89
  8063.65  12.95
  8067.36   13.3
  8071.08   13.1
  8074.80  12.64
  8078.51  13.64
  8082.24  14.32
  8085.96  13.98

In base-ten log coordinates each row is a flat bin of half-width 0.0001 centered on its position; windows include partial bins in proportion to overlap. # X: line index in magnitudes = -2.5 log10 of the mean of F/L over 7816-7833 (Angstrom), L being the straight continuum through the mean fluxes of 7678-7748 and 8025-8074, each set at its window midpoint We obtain 0.31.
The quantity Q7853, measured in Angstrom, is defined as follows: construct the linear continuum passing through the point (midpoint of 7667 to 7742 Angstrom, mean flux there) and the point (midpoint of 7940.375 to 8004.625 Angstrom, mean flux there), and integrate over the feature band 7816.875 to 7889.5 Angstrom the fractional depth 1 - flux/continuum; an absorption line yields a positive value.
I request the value 7.2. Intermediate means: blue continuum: 19.4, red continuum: 13.9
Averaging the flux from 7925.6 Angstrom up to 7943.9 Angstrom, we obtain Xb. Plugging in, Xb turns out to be 14.3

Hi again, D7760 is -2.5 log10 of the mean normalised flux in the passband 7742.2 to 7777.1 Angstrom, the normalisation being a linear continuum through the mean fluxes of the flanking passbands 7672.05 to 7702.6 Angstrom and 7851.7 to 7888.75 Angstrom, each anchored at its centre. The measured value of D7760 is 0.23 mag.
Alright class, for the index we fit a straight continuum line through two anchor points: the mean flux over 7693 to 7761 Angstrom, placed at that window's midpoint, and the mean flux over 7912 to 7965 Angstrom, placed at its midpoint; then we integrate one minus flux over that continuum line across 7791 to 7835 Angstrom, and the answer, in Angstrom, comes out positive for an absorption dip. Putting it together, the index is 8.9 Angstrom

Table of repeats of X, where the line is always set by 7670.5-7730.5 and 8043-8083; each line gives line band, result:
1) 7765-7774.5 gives 0.36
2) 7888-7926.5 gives 0.06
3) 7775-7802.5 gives 0.29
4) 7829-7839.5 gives 0.23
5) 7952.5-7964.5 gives 0.07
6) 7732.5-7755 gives 0.27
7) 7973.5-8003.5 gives 0.06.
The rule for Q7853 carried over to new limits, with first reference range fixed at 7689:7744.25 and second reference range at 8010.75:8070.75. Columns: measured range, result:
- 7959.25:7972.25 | 1.6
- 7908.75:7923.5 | 2.4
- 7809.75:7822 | 3.5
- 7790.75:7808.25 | 4.1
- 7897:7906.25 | -0.5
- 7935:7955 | 2.0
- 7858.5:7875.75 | 3.4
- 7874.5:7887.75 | 0.2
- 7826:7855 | 5.5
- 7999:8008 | -0.2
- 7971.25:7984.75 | 0.6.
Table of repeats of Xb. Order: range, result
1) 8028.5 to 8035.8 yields 14.4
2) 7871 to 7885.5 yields 16.1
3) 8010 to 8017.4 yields 13.9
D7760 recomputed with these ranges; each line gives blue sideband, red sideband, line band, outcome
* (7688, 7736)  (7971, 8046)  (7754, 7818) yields 0.39 mag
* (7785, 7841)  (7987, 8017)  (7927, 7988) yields -0.02 mag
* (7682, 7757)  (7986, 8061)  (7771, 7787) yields 0.33 mag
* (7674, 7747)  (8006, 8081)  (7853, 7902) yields 0.05 mag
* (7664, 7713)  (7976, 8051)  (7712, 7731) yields -0.18 mag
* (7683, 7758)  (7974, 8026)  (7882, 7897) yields -0.05 mag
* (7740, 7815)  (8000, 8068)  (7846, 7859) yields -0.06 mag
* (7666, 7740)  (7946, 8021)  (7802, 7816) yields 0.27 mag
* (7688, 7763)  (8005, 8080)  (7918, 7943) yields 0.10 mag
